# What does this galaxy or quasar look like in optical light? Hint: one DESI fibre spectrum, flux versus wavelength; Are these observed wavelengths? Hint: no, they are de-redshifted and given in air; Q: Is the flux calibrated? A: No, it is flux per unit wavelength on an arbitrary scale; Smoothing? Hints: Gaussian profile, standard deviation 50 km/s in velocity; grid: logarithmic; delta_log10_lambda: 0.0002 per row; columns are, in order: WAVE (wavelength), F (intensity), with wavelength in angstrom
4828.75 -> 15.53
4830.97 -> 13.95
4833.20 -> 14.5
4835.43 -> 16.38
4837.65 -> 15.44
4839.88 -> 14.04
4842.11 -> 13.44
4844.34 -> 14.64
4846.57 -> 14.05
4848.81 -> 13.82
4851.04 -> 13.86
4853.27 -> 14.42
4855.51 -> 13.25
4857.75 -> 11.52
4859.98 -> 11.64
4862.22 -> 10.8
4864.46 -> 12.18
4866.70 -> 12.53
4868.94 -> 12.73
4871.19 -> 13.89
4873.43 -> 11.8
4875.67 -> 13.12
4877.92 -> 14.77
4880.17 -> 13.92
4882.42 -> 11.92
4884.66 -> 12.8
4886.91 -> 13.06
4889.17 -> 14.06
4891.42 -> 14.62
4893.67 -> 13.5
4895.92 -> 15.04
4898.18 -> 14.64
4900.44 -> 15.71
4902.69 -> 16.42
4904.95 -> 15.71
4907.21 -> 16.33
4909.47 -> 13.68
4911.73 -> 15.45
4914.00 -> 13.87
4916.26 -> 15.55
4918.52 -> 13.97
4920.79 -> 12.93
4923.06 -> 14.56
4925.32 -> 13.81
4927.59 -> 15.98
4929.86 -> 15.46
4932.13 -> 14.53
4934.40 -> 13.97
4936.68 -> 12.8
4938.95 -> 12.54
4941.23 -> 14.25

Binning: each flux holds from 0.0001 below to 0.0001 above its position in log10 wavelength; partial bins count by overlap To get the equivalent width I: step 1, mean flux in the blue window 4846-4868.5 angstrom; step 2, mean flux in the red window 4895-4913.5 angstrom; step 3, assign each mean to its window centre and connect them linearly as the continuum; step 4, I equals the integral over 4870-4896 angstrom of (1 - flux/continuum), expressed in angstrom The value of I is 1.3 angstrom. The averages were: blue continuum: 12.8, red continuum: 15.3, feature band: 13.5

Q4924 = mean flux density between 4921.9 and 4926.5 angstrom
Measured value 14.2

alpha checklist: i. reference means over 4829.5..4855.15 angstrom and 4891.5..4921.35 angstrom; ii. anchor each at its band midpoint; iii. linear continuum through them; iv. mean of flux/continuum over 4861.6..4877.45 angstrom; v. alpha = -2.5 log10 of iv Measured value 0.16 mag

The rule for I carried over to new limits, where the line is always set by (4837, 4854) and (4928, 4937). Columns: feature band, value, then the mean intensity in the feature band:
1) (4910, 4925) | 0.08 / 14.3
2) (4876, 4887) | 0.76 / 13.3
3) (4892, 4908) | -1.05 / 15.3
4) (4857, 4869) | 2.02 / 11.8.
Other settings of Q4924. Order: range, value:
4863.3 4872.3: 12.8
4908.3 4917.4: 14.6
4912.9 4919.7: 14.5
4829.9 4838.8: 15.1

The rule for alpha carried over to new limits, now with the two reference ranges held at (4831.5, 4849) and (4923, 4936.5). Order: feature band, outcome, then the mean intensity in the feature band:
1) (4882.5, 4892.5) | 0.09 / 13.5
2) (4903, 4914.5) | -0.04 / 15.2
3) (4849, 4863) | 0.15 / 12.7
